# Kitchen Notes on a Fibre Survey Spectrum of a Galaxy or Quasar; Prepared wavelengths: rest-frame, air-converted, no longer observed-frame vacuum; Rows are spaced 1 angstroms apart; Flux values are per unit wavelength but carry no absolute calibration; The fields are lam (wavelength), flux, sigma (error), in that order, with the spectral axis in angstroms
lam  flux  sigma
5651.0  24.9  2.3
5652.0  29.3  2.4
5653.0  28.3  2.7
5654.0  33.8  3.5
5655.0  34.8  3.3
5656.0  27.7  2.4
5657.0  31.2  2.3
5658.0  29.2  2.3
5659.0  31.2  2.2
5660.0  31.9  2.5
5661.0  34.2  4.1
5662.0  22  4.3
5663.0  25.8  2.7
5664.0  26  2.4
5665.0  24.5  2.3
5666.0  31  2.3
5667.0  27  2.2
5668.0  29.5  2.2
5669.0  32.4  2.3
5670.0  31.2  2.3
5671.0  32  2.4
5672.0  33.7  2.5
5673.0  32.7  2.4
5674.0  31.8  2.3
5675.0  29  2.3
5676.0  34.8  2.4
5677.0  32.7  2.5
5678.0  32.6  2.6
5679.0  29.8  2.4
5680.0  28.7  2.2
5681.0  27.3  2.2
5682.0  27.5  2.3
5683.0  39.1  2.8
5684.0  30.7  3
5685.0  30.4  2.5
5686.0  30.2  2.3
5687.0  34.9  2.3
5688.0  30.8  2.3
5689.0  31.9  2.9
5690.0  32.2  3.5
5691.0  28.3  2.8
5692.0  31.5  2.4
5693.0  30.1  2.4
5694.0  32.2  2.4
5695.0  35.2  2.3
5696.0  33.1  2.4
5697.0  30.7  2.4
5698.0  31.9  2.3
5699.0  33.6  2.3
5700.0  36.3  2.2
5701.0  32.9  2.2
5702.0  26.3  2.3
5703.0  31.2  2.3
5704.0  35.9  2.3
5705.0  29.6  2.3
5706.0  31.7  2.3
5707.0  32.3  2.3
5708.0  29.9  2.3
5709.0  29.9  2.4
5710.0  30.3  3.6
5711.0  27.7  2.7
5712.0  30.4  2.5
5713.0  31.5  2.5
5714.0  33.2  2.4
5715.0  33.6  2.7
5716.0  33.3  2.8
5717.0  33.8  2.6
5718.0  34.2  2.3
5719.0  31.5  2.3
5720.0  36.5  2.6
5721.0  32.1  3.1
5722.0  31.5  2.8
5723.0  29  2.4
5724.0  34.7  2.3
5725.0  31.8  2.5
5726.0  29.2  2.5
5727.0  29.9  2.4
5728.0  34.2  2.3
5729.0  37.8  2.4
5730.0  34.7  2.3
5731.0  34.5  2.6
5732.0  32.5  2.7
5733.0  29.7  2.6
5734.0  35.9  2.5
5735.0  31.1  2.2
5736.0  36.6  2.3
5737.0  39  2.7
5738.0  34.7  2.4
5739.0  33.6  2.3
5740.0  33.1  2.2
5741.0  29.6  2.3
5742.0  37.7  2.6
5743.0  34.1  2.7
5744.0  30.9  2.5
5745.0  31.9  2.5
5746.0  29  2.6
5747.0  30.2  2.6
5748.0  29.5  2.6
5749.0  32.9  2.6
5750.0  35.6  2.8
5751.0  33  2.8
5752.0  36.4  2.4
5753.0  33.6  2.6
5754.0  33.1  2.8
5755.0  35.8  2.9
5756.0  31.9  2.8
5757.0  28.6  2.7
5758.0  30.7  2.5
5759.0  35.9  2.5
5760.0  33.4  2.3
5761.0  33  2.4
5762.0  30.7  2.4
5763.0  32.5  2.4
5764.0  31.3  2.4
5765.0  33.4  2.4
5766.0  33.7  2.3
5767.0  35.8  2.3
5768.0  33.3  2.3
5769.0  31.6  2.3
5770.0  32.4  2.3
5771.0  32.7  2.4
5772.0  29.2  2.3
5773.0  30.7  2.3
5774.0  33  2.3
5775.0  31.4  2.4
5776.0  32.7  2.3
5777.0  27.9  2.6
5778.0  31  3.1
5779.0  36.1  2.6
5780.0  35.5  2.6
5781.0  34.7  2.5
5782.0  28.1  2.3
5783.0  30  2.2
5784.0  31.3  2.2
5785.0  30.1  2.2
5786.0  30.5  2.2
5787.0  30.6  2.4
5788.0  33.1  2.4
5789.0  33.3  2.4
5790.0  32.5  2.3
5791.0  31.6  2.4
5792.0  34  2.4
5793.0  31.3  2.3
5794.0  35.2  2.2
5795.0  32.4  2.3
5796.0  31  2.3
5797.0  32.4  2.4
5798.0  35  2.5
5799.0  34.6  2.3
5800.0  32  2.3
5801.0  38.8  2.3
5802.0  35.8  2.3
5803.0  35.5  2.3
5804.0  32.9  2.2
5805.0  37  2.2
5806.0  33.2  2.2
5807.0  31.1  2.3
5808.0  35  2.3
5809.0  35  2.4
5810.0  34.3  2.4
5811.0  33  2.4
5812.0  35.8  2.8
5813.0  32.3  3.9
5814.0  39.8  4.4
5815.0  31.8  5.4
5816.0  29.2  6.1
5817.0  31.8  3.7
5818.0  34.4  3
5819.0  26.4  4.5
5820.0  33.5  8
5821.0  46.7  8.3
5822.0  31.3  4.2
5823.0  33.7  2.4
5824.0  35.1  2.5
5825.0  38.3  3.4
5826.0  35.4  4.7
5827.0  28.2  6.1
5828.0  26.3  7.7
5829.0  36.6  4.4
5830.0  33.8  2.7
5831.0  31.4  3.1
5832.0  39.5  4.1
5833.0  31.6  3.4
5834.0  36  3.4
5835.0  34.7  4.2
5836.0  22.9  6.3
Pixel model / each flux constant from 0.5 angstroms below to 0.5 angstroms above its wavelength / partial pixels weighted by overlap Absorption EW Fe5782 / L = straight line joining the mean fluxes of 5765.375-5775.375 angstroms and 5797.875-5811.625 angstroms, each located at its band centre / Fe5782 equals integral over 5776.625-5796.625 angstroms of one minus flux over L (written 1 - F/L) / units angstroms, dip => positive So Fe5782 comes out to 0.8 angstroms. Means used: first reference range 32.4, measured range 32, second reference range 34.5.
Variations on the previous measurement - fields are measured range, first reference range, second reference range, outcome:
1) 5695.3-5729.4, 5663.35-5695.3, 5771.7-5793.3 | -0.98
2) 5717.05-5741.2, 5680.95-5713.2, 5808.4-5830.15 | -0.89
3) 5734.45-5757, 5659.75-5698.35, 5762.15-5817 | -0.82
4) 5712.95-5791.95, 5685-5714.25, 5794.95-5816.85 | 0.15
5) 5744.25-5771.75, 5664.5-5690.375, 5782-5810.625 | -0.13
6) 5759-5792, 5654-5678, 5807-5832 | 0.62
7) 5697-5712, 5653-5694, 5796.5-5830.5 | 0.02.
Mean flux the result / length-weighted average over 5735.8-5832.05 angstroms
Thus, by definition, 33.1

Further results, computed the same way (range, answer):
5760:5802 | 32.5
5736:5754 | 33.3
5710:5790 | 32.6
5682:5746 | 32.5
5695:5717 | 31.8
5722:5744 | 33.4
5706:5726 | 31.9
